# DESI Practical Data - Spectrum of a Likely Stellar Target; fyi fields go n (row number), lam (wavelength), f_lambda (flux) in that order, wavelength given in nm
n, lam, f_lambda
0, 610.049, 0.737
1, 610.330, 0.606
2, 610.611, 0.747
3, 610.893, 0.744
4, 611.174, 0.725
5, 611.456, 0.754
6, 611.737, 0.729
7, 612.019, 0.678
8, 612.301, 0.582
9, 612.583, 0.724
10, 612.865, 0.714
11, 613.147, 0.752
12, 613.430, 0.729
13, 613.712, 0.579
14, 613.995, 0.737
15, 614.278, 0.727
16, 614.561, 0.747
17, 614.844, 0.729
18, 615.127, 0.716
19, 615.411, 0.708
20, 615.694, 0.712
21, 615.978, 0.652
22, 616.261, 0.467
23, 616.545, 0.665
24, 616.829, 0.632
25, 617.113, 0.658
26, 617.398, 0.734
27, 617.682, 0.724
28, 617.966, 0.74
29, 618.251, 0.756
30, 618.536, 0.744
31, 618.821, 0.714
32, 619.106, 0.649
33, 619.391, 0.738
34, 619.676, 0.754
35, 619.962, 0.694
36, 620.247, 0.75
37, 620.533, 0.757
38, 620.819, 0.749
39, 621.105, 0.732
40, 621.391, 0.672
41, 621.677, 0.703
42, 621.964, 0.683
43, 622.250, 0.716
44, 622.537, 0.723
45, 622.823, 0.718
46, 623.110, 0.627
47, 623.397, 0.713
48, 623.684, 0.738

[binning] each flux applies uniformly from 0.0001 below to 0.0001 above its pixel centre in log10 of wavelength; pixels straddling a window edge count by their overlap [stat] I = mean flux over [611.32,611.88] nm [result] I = 0.742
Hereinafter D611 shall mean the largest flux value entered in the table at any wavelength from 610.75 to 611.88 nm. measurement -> 0.754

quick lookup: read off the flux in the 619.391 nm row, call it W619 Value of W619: 0.738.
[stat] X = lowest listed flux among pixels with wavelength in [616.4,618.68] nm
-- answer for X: 0.632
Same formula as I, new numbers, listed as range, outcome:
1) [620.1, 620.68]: 0.753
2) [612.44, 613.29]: 0.73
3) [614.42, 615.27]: 0.73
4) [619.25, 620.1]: 0.729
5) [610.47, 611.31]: 0.738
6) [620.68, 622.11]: 0.708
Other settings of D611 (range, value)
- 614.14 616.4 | 0.747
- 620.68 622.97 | 0.749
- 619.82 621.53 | 0.757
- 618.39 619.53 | 0.744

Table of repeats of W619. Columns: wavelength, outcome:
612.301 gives 0.582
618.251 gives 0.756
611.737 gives 0.729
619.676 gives 0.754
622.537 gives 0.723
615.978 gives 0.652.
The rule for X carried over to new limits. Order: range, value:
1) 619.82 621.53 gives 0.672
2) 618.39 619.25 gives 0.649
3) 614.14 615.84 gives 0.708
